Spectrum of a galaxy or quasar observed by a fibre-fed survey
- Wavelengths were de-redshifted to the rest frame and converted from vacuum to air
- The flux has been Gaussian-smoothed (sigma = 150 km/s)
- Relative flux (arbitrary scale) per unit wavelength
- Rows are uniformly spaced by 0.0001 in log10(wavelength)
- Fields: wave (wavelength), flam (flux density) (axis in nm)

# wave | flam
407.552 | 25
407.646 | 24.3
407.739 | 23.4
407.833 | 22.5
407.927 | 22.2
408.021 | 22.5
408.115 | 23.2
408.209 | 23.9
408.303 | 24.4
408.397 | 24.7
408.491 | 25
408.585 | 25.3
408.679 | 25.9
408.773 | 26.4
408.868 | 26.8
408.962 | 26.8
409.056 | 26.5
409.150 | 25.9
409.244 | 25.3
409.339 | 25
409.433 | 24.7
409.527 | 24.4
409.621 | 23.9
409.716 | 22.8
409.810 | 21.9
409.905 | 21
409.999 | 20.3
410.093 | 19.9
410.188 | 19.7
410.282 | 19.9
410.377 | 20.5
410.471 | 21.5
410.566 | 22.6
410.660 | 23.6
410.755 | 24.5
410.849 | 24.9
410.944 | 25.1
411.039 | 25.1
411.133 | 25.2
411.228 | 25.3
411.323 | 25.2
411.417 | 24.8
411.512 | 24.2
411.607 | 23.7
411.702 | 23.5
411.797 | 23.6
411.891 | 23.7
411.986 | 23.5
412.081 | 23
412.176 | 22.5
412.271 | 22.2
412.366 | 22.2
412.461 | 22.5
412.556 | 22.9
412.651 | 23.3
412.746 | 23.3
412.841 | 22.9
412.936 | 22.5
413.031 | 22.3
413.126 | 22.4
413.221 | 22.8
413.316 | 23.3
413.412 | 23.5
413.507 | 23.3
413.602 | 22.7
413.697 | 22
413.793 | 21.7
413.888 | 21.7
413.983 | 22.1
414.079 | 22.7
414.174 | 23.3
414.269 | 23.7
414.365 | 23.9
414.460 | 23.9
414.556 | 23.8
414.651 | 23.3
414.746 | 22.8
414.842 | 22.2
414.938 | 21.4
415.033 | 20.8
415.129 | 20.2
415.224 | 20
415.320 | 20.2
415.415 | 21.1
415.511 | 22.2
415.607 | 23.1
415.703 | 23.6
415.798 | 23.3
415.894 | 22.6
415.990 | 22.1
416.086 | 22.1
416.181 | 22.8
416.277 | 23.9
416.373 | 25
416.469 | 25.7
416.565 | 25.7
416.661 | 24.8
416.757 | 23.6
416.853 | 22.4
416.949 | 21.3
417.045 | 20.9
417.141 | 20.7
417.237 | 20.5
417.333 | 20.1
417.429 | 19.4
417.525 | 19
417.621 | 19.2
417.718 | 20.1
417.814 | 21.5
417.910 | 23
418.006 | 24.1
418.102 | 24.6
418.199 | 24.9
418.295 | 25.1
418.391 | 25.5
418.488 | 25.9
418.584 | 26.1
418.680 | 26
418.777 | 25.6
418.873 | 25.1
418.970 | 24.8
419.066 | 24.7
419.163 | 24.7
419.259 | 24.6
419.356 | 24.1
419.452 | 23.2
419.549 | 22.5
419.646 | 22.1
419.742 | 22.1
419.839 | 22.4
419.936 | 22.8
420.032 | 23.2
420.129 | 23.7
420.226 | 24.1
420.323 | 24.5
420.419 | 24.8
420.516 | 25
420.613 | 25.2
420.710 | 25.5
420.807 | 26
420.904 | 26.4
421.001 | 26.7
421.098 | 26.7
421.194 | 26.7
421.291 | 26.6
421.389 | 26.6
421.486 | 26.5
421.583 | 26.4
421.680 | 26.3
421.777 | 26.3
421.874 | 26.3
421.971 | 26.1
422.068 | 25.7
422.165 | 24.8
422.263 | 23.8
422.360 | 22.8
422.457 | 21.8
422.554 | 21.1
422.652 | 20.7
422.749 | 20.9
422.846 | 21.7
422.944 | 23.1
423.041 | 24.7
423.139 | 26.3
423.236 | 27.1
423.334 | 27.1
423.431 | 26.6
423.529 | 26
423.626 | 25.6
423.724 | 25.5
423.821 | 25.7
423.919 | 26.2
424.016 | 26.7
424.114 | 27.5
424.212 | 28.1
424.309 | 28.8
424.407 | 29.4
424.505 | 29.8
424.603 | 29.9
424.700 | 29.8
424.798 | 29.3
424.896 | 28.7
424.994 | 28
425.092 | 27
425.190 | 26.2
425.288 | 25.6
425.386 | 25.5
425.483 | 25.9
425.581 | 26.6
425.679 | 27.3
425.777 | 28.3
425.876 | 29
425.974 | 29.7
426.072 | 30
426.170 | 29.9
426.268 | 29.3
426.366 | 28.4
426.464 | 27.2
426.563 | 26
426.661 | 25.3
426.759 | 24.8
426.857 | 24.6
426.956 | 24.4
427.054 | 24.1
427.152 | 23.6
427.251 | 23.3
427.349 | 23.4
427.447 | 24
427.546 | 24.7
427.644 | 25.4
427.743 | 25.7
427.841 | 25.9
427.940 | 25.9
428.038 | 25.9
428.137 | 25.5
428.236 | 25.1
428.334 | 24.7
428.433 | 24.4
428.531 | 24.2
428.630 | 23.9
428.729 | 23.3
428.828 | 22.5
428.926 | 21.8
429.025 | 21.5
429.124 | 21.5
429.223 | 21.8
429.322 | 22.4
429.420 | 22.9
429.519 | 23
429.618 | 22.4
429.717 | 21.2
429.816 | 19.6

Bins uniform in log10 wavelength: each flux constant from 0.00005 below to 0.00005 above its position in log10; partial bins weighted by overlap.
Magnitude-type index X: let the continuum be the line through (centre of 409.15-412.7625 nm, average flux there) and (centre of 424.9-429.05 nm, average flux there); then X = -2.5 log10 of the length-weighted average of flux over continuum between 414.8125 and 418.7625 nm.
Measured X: 0.07 mag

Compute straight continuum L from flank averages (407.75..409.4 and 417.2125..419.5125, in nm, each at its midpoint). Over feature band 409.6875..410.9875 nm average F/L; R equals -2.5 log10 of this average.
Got 0.12 mag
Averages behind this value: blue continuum 24.8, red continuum 23.4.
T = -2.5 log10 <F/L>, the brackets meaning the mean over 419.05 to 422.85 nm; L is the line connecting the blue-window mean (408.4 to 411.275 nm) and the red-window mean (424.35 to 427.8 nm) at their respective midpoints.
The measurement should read 0.06 mag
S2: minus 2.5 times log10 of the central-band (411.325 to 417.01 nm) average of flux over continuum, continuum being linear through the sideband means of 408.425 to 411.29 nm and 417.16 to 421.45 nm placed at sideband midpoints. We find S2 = 0.048 mag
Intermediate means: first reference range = 23.9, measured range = 22.9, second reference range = 24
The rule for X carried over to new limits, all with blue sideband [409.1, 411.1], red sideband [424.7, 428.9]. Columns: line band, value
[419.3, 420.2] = 0.083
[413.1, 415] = 0.042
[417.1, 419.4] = 0.053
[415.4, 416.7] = 0.028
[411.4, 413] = 0.011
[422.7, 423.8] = 0.017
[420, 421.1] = -0.009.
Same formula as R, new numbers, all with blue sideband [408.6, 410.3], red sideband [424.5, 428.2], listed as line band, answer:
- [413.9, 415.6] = 0.115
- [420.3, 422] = -0.012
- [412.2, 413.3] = 0.078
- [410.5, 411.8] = -0.011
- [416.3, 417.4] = 0.104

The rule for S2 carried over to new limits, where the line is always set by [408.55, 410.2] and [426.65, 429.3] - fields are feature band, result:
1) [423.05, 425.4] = -0.14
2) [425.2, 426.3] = -0.16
